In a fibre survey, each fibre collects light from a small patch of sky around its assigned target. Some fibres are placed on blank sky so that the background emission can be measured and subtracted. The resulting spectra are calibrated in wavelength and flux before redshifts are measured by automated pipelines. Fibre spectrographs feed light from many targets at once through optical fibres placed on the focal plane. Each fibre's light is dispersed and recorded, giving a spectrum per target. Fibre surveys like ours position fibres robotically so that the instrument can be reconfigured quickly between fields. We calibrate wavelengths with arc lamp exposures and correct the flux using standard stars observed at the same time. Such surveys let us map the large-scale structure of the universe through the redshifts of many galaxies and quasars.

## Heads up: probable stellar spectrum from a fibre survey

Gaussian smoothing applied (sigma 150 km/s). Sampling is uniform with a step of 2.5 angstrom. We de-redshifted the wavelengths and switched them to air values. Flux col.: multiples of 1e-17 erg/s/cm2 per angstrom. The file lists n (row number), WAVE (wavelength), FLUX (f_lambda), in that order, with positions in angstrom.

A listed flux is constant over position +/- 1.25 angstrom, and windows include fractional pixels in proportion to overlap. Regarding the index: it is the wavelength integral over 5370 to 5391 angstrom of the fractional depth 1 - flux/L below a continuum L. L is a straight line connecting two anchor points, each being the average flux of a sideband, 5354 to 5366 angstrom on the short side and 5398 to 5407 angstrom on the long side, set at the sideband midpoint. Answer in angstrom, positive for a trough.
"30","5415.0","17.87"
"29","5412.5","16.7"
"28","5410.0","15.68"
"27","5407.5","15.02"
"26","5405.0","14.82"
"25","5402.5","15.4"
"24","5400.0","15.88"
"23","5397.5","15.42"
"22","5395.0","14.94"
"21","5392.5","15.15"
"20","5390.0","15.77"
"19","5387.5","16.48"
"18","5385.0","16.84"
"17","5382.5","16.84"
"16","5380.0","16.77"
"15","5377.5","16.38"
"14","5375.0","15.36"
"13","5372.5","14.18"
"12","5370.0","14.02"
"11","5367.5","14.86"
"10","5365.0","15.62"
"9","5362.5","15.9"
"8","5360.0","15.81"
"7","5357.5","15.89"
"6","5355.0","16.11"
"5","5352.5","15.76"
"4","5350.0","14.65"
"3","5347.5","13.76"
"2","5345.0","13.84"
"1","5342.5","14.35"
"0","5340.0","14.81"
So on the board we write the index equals -0.5 angstrom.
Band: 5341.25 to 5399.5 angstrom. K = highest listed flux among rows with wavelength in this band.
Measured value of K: 16.84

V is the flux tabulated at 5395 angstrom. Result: 14.94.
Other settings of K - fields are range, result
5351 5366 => 16.11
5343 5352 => 14.65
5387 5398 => 16.48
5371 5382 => 16.77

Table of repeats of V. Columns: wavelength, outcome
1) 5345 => 13.84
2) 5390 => 15.77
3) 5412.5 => 16.7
